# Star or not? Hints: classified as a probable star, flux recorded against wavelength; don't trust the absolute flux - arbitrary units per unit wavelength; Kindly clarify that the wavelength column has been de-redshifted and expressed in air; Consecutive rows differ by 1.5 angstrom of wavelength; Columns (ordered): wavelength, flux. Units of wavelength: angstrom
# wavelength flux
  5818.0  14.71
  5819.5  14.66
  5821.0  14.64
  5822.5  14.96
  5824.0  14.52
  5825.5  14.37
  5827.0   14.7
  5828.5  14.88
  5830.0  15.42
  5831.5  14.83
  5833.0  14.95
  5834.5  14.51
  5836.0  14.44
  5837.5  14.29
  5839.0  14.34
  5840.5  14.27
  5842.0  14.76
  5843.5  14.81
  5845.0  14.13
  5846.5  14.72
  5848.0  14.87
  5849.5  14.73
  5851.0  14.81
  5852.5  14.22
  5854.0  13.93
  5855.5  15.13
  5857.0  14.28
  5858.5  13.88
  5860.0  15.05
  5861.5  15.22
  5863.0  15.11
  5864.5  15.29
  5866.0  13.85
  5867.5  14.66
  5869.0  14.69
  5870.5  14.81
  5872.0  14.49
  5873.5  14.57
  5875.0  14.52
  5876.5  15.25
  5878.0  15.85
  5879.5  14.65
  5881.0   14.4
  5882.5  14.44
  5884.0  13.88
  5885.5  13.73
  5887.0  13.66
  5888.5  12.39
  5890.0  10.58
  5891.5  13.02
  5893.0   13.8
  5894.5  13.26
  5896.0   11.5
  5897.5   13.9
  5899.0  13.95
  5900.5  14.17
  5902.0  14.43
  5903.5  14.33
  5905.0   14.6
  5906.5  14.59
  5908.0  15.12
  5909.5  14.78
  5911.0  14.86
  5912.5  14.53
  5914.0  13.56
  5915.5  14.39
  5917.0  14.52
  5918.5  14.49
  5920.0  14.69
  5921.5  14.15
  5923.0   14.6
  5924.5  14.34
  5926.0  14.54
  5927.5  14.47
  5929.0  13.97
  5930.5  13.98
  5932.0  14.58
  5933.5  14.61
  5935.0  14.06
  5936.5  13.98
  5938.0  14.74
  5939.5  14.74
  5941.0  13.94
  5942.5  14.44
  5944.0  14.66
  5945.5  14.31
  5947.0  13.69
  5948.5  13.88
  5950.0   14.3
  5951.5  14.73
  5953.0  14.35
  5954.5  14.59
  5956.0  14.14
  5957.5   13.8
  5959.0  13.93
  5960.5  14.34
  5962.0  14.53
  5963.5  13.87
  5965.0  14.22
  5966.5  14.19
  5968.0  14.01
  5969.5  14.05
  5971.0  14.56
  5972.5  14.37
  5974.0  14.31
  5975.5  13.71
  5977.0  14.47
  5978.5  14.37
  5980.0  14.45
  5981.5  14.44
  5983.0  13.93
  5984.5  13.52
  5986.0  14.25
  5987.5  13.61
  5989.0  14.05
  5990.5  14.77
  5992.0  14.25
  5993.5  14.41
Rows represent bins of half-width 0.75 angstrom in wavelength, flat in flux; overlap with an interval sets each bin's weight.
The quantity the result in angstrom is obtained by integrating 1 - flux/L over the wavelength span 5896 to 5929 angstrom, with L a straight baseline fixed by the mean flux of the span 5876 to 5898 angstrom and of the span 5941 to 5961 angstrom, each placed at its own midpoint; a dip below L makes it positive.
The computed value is -1.19 angstrom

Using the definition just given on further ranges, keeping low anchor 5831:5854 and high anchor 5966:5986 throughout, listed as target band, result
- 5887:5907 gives 1.4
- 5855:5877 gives -0.3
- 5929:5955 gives -0.1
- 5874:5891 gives 0.6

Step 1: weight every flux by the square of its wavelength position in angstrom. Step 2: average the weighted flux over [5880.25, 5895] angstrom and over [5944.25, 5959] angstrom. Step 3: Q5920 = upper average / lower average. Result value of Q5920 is 1.09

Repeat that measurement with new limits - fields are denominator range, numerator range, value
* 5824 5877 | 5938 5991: 1.01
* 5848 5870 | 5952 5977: 1.00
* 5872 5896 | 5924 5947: 1.06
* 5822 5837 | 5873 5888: 1.00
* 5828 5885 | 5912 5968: 1.00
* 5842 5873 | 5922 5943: 1.01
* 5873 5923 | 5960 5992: 1.03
